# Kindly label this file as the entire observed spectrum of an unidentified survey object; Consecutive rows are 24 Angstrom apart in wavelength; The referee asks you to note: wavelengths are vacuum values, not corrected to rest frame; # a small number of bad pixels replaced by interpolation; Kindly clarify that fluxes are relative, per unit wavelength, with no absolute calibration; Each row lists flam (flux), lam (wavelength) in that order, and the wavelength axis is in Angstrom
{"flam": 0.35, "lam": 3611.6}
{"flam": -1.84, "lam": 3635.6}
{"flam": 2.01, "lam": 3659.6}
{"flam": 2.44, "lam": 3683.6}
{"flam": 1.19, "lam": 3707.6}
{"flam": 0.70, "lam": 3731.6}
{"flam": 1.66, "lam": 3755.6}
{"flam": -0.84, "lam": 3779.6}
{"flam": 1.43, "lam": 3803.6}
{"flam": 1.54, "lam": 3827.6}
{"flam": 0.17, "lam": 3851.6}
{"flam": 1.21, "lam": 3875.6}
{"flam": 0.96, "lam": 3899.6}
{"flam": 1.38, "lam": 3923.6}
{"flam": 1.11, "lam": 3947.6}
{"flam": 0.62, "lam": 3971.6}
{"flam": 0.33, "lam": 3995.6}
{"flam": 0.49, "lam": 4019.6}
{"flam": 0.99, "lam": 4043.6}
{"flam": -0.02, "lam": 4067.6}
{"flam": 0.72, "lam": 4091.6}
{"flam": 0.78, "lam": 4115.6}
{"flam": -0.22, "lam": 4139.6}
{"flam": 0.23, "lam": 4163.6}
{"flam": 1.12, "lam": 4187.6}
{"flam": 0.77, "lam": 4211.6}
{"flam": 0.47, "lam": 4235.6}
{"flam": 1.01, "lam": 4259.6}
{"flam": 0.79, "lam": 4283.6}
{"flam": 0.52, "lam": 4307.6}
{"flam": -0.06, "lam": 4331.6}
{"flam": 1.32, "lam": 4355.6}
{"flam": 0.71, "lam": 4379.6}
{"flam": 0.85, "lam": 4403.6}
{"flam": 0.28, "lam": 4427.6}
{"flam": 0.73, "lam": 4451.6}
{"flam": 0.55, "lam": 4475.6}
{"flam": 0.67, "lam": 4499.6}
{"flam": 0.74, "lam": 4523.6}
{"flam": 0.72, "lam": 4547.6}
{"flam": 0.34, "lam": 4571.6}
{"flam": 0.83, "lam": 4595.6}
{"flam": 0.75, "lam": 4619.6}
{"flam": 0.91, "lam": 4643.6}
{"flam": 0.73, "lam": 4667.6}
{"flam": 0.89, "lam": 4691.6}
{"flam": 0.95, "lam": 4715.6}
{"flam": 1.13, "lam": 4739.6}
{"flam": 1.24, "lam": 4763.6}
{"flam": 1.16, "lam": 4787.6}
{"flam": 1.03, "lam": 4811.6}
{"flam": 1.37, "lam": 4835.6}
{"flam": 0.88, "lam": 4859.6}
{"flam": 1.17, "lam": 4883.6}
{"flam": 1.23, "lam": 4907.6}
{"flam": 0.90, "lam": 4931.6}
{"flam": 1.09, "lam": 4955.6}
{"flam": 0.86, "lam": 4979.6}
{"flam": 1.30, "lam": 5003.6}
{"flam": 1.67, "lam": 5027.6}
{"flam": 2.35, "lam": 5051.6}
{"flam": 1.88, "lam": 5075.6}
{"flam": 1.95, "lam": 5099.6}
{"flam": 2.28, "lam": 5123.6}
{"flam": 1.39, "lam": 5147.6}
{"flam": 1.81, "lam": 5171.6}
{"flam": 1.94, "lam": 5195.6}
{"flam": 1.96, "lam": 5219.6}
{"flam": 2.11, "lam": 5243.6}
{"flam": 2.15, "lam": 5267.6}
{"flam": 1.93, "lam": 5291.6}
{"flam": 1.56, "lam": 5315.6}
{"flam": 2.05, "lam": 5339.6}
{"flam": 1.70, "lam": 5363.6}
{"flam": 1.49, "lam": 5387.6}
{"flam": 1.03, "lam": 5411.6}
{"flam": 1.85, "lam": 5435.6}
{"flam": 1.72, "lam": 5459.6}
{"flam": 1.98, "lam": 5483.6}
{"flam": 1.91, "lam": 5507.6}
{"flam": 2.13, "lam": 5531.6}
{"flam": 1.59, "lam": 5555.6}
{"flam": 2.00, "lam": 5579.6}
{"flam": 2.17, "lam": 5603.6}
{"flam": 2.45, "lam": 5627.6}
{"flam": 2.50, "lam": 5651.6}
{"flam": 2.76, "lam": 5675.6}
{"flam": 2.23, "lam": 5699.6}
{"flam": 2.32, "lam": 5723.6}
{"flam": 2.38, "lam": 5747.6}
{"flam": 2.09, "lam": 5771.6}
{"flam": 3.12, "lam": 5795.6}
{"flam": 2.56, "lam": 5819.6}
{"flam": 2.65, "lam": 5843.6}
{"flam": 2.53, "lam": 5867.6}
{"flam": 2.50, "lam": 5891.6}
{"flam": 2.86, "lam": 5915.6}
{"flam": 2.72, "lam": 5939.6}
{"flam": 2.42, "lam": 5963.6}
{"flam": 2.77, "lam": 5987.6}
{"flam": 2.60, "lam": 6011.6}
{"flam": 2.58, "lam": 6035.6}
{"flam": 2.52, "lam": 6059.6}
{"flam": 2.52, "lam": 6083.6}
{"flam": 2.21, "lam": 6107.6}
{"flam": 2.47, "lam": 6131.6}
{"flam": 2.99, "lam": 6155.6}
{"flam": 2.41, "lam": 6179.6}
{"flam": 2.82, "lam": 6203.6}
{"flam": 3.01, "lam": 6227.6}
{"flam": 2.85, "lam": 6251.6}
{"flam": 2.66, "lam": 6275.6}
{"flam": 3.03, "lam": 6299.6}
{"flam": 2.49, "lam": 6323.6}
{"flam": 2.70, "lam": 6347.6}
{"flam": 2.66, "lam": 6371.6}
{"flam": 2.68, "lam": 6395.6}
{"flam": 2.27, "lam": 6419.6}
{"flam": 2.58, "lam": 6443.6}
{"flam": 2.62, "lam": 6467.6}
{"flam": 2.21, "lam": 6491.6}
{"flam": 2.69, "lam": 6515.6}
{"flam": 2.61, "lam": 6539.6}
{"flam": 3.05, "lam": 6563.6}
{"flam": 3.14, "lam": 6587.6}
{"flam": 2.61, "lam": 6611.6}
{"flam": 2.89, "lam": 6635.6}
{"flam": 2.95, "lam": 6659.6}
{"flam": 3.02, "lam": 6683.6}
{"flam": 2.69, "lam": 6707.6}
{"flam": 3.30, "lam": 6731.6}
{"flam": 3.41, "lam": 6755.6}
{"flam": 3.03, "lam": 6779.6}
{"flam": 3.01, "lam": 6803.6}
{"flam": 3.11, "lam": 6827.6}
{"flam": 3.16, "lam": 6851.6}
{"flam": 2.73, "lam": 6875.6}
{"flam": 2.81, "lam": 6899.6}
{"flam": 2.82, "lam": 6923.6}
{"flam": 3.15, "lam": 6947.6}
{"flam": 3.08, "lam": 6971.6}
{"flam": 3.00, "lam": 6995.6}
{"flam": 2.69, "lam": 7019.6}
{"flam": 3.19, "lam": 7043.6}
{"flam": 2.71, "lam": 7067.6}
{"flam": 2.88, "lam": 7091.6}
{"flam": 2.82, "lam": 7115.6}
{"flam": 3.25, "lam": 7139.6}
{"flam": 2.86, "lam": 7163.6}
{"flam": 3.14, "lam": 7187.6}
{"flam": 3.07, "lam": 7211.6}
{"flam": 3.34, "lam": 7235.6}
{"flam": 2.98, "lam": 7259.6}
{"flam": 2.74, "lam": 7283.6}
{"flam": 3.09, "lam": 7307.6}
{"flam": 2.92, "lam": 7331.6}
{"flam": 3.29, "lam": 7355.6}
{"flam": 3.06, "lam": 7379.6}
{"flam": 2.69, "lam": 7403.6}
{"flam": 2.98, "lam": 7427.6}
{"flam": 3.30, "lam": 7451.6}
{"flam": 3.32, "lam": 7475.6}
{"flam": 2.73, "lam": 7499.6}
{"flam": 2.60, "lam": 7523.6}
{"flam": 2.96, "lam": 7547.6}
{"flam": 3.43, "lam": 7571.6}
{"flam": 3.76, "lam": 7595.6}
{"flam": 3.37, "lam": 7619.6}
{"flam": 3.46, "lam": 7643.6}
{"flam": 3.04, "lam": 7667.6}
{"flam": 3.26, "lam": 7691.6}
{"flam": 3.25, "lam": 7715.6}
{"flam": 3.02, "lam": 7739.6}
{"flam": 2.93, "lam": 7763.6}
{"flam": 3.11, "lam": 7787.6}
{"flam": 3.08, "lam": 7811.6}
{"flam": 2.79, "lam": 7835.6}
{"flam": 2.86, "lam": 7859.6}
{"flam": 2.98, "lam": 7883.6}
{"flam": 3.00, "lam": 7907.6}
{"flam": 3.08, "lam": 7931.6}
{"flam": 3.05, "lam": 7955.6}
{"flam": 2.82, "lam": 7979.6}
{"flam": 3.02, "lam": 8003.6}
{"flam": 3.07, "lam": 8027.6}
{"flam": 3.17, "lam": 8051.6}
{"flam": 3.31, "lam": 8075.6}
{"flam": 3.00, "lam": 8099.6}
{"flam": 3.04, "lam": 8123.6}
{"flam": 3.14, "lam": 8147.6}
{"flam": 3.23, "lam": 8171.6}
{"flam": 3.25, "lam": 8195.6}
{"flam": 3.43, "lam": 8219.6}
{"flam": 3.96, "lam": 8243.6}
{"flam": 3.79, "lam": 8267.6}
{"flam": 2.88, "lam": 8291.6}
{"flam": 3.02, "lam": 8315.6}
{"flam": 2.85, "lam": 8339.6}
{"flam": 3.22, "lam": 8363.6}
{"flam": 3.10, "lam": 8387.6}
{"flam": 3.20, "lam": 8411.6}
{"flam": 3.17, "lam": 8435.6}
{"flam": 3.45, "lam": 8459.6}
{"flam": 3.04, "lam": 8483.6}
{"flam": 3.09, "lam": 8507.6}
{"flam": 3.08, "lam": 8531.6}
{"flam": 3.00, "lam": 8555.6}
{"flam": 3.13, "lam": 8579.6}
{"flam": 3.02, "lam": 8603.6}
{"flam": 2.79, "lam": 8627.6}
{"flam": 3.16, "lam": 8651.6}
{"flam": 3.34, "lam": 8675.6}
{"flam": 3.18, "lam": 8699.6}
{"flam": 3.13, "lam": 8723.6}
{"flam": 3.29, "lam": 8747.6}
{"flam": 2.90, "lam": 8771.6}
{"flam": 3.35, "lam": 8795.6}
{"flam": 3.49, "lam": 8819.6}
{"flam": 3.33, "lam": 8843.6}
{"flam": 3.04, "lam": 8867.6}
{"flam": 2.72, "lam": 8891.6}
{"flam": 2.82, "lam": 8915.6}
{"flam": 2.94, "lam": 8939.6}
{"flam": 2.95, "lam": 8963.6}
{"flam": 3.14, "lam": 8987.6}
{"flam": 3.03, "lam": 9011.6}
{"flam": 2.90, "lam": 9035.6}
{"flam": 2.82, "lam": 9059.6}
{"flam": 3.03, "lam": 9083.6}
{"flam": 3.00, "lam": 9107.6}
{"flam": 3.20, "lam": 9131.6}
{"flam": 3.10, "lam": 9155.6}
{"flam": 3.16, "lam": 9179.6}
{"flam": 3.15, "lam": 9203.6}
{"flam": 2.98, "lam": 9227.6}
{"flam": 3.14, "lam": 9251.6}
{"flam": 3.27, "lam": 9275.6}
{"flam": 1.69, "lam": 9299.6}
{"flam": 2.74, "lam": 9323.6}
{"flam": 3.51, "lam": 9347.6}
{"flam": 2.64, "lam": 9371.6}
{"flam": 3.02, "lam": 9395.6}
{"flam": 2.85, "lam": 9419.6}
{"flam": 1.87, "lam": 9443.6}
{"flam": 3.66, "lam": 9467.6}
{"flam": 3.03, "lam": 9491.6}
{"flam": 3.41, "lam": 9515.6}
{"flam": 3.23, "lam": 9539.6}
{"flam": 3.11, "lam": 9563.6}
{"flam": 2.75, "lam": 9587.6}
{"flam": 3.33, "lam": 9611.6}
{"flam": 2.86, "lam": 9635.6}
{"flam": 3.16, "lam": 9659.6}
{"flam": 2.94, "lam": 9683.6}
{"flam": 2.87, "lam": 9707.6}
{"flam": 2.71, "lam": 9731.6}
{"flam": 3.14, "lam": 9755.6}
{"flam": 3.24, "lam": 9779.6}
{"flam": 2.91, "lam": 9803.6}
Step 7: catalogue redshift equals 0.26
